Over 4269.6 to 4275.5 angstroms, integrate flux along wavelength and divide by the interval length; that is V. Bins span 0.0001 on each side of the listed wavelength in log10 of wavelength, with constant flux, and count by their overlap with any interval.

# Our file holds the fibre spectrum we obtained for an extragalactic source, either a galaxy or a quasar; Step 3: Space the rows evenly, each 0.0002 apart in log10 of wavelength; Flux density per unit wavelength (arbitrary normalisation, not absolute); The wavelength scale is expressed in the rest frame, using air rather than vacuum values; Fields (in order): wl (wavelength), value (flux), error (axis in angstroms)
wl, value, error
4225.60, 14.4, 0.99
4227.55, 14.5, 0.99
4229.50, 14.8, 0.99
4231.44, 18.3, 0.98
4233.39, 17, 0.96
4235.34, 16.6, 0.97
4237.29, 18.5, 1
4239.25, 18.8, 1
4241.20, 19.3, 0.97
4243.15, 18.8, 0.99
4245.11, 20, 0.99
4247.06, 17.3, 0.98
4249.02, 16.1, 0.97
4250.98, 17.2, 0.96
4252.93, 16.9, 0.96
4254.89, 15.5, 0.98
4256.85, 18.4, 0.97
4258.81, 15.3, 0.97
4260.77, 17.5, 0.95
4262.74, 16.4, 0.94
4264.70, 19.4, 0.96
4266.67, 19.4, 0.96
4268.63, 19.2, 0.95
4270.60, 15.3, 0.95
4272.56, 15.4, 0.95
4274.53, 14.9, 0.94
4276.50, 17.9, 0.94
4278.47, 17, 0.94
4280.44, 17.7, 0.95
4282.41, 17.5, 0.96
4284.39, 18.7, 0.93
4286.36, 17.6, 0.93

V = 15.2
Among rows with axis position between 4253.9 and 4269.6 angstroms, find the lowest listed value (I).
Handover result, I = 15.3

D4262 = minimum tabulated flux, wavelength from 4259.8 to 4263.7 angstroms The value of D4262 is 16.4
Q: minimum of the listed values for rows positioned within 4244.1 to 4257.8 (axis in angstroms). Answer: 15.5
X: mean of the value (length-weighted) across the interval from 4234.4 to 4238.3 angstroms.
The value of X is 17.5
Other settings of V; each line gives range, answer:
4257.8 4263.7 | 16.4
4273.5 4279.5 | 16.6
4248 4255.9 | 16.4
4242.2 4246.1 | 19.4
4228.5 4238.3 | 17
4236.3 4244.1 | 18.8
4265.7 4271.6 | 18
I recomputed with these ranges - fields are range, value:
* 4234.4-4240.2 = 16.6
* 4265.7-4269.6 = 19.2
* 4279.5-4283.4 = 17.5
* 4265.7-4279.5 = 14.9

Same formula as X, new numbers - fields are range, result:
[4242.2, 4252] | 17.9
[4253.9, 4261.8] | 16.7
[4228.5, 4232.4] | 16.6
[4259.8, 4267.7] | 18.2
